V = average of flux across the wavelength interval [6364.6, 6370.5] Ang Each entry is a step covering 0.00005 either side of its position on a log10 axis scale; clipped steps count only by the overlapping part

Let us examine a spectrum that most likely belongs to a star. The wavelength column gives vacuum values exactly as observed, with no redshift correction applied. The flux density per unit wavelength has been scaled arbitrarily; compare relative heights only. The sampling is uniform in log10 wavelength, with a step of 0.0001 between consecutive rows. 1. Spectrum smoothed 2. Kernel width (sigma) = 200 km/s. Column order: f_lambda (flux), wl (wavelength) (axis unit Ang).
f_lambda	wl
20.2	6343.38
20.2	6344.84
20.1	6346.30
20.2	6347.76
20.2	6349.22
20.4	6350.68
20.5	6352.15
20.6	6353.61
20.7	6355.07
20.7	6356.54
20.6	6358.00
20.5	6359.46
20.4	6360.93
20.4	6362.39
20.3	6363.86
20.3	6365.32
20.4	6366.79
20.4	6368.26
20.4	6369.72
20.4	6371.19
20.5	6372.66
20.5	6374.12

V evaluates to 20.4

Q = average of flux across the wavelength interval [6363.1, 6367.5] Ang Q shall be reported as 20.3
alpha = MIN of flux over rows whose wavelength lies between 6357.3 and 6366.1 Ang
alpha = 20.3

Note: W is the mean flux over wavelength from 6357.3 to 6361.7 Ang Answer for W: 20.5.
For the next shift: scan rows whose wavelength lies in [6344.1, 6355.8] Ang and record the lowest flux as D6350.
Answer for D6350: 20.1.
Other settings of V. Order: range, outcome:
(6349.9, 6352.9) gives 20.4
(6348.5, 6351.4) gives 20.3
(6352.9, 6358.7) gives 20.7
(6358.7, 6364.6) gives 20.4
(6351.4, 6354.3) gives 20.5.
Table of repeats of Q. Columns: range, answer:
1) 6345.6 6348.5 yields 20.2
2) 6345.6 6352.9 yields 20.3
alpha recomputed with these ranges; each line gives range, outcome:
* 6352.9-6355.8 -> 20.6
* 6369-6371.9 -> 20.4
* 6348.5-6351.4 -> 20.2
